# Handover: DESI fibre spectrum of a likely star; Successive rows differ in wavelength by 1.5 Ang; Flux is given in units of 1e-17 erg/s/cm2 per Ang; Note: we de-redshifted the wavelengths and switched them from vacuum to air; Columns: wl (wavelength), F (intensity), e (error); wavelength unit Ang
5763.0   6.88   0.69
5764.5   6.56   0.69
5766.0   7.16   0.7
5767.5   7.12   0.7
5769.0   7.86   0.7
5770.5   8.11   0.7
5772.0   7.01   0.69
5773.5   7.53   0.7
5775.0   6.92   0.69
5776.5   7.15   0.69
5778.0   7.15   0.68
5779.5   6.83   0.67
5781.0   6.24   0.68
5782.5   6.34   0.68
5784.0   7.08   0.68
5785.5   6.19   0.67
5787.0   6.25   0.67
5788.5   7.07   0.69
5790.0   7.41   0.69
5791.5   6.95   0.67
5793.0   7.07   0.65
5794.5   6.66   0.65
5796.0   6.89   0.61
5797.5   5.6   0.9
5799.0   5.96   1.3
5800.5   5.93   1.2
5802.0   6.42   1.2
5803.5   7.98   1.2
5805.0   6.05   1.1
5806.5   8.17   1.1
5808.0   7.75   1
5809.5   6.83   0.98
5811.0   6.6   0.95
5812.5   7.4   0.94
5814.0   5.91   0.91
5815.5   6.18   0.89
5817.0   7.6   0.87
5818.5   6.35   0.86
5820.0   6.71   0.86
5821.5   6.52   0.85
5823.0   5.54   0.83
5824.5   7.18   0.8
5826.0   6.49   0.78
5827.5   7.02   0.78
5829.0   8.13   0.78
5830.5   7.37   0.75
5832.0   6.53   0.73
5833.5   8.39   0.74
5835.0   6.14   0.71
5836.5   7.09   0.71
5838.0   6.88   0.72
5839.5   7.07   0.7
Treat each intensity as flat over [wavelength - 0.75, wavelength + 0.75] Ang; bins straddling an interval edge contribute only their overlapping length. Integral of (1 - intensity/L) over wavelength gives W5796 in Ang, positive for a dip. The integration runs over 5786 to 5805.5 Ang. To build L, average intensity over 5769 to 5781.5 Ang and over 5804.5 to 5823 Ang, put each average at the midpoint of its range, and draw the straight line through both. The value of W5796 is 1.0 Ang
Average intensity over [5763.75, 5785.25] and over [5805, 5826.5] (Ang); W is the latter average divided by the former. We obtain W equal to 1.0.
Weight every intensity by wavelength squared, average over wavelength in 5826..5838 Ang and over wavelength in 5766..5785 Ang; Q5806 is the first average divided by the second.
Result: 1.0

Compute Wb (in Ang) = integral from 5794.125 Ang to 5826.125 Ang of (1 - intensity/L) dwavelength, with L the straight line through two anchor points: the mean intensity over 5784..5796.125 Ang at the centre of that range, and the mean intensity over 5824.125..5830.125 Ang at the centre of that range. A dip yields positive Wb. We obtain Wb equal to 1.7 Ang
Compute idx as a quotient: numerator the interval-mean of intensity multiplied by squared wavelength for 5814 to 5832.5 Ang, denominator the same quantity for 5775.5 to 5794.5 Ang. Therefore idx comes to 1.01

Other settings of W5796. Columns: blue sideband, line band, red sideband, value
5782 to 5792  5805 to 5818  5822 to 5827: -0.9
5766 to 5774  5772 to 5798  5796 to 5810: 1.3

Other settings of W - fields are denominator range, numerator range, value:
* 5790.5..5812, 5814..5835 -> 1.01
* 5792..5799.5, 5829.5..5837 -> 1.10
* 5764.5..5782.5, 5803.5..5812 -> 1.01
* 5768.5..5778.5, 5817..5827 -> 0.89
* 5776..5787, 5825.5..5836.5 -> 1.07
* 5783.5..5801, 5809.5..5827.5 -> 1.00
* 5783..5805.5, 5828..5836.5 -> 1.10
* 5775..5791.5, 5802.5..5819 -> 1.03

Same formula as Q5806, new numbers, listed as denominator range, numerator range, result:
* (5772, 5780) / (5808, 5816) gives 0.95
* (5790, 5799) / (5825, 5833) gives 1.09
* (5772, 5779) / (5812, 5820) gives 0.94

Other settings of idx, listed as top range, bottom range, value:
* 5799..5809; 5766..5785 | 0.99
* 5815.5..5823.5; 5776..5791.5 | 0.98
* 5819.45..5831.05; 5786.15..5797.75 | 1.02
